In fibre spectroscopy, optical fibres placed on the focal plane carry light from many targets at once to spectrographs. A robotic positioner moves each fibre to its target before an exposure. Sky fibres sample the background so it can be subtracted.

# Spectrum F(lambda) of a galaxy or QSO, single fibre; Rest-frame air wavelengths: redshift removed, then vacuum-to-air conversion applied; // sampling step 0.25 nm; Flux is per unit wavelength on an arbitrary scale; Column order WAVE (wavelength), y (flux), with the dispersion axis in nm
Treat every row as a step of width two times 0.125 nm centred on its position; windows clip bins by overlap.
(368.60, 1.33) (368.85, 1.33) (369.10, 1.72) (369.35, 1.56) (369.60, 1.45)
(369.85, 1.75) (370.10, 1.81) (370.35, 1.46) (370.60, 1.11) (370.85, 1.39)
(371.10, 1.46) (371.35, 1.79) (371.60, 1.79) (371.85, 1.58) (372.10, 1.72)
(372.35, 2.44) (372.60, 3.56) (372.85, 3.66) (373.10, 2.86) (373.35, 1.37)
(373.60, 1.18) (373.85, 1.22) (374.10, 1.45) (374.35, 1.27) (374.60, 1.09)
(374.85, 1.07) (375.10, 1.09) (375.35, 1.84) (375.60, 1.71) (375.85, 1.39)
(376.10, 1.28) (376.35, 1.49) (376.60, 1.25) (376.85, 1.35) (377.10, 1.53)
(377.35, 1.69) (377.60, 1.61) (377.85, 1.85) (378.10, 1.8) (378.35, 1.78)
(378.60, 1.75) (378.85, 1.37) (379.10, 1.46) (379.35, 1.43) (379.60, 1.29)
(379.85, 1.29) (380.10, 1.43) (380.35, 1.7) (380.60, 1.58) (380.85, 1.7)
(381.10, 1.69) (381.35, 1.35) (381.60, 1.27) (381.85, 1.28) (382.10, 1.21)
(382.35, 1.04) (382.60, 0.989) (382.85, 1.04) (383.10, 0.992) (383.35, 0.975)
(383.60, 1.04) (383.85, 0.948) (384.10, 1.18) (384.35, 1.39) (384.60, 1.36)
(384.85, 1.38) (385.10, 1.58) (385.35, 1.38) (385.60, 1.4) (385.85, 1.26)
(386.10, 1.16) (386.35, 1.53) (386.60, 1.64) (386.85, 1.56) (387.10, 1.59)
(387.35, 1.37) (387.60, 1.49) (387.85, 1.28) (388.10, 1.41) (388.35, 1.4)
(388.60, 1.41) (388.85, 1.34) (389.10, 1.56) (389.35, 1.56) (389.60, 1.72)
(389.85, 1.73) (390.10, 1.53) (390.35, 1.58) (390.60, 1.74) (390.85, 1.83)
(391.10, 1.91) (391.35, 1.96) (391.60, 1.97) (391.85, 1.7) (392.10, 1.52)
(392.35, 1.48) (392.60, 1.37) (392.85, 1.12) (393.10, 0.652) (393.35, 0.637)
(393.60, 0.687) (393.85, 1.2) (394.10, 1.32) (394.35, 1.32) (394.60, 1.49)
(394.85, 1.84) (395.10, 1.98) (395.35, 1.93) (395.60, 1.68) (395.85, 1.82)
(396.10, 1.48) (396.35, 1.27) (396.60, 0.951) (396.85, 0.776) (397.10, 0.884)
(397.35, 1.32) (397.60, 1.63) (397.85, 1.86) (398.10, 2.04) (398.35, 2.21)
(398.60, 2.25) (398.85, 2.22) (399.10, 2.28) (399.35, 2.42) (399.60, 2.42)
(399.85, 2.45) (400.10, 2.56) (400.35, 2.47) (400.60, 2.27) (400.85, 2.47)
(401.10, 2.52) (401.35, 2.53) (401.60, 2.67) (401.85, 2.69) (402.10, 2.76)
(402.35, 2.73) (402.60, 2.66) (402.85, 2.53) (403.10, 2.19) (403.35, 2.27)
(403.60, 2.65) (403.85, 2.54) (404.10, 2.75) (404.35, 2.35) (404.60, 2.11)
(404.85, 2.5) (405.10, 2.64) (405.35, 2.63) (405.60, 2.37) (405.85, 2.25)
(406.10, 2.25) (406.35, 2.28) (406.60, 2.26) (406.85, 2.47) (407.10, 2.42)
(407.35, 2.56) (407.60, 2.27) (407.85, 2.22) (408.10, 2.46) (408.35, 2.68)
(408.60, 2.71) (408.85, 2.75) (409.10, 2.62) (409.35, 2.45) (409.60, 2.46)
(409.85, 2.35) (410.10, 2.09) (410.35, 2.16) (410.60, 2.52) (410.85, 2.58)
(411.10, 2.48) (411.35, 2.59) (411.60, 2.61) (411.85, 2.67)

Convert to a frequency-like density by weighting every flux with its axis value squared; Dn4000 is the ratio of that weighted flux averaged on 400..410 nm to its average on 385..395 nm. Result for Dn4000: 1.84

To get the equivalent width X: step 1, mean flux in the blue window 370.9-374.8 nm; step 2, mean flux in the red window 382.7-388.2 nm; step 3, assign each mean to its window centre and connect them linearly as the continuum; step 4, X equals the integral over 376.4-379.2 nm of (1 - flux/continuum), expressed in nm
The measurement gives 0.11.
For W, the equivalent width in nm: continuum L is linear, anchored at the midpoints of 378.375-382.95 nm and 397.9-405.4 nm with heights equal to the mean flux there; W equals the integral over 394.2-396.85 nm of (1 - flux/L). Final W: 0.75 nm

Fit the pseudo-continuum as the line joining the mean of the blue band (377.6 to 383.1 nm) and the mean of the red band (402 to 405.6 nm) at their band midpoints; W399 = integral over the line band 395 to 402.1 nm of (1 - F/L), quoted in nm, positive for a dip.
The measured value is 0.85 nm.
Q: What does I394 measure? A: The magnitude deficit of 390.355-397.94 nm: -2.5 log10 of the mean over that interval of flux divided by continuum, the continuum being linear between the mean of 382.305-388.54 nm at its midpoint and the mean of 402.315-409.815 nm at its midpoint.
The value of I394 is 0.223 mag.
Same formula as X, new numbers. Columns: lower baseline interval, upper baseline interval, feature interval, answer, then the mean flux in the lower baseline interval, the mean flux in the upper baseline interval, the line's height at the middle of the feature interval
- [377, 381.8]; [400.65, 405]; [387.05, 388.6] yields 0.40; 1.55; 2.52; 1.9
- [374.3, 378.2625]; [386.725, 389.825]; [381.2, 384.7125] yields 0.77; 1.46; 1.48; 1.47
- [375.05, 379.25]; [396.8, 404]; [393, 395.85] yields 0.99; 1.55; 2.27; 2.08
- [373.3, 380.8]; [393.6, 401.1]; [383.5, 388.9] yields 0.83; 1.46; 1.81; 1.62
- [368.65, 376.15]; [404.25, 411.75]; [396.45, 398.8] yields 0.69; 1.68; 2.44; 2.22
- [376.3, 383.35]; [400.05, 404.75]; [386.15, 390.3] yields 0.74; 1.43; 2.51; 1.83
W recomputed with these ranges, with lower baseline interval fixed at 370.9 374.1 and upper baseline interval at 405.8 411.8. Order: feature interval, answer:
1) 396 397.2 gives 0.64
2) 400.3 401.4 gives -0.05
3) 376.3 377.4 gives 0.33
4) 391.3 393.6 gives 0.95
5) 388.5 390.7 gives 0.64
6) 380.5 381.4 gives 0.22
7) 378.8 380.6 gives 0.57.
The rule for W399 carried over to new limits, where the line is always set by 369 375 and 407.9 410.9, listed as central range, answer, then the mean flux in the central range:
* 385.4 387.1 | 0.49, 1.44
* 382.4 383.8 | 0.68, 1.01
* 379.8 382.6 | 0.76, 1.4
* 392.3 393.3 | 0.49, 1.09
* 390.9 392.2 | 0.19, 1.82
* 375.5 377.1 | 0.36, 1.42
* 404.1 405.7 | -0.05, 2.46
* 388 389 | 0.32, 1.39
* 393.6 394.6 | 0.43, 1.23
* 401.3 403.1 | -0.22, 2.63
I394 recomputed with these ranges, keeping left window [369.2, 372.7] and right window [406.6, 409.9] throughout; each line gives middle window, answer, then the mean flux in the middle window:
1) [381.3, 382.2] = 0.48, 1.27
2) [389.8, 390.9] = 0.27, 1.67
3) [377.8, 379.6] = 0.19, 1.6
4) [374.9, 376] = 0.25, 1.47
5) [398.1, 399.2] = 0.04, 2.22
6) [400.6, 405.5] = -0.06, 2.53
